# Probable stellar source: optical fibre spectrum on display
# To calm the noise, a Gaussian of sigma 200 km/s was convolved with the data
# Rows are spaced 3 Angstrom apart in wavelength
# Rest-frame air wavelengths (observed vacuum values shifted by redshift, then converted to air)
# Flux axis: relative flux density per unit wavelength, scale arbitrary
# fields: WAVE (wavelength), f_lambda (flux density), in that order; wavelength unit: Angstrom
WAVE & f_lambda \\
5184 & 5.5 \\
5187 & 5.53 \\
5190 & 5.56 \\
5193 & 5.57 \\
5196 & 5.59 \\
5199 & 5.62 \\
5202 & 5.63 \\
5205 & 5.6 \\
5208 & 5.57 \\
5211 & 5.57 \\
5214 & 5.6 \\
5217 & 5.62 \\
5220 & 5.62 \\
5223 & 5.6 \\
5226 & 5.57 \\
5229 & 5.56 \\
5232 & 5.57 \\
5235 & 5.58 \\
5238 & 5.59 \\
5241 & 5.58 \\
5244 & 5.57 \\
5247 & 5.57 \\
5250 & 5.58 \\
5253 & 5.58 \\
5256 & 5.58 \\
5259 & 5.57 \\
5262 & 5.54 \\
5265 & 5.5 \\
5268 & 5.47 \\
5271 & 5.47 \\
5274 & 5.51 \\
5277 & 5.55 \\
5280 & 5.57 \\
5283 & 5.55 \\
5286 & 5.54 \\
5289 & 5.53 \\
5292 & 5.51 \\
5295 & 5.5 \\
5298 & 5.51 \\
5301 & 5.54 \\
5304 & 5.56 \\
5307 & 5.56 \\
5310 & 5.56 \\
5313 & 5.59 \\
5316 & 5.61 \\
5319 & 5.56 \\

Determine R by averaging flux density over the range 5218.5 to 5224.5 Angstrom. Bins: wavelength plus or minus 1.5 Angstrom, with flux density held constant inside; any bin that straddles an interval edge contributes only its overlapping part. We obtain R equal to 5.61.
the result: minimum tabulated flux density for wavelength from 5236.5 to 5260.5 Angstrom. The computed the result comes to 5.57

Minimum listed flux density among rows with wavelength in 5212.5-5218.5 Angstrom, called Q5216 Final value 5.6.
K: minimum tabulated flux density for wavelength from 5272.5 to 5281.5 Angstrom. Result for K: 5.51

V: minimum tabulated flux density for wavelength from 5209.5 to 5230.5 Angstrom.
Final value 5.56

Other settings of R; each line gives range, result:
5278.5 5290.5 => 5.55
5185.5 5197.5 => 5.56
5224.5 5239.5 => 5.57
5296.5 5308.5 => 5.54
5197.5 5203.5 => 5.62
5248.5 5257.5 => 5.58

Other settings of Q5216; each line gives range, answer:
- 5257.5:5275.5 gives 5.47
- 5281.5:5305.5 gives 5.5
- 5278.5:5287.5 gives 5.54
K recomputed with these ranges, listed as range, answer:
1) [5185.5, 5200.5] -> 5.53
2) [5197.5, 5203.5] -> 5.62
